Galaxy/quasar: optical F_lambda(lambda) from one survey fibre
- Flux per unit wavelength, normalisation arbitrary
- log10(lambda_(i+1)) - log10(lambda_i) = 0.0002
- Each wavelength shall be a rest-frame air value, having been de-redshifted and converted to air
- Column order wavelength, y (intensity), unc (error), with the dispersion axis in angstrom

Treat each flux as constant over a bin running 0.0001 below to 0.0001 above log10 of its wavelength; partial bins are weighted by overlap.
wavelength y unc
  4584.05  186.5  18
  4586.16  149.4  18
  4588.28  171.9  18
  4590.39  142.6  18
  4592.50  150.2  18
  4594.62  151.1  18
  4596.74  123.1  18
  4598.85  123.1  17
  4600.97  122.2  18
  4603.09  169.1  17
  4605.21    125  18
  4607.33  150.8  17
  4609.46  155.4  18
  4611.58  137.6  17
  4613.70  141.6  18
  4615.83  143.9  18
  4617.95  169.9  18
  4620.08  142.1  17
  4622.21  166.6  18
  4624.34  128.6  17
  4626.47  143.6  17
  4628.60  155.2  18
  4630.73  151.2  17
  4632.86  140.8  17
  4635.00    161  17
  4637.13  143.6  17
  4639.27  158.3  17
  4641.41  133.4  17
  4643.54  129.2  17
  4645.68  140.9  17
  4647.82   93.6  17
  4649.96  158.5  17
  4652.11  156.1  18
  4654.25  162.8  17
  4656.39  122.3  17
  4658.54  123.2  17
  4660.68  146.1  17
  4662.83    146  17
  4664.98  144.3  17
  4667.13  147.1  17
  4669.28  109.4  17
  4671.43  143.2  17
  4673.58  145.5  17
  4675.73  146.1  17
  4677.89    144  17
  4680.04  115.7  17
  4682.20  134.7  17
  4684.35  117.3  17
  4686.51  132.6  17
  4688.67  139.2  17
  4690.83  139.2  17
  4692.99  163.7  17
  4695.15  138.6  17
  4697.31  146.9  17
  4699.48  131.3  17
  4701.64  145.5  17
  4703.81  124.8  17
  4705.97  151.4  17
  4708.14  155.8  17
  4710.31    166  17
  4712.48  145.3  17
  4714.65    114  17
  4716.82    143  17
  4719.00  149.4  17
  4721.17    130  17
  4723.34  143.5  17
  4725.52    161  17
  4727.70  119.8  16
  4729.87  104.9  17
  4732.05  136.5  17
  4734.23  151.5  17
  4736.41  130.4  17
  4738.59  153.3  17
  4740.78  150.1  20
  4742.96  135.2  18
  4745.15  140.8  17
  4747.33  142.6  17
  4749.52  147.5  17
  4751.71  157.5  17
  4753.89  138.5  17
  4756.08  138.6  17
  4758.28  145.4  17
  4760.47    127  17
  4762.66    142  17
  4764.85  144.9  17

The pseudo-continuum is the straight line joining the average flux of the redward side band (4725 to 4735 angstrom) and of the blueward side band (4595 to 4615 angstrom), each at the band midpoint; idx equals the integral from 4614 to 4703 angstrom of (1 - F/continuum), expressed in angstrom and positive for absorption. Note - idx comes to -3.3 angstrom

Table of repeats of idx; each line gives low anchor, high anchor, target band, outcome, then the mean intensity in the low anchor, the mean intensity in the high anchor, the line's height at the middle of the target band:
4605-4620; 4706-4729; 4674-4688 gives 1.1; 147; 143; 144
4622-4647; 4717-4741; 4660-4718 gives 0.6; 145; 139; 141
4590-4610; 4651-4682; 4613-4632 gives -1.2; 141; 139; 140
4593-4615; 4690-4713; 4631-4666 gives 0.4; 140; 146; 143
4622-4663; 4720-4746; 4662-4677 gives 0.1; 142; 138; 141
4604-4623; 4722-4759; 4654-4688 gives 2.1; 148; 141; 145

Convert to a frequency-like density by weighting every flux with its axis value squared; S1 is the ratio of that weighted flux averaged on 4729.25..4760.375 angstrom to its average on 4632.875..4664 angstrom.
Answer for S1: 1.04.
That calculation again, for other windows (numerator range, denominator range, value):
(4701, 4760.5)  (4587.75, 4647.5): 1.03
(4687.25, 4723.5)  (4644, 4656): 1.04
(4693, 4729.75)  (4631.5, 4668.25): 1.02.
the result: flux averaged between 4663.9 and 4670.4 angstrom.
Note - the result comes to 134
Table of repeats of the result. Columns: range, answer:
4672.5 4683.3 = 137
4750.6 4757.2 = 145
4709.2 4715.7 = 142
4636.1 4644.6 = 141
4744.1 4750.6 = 144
